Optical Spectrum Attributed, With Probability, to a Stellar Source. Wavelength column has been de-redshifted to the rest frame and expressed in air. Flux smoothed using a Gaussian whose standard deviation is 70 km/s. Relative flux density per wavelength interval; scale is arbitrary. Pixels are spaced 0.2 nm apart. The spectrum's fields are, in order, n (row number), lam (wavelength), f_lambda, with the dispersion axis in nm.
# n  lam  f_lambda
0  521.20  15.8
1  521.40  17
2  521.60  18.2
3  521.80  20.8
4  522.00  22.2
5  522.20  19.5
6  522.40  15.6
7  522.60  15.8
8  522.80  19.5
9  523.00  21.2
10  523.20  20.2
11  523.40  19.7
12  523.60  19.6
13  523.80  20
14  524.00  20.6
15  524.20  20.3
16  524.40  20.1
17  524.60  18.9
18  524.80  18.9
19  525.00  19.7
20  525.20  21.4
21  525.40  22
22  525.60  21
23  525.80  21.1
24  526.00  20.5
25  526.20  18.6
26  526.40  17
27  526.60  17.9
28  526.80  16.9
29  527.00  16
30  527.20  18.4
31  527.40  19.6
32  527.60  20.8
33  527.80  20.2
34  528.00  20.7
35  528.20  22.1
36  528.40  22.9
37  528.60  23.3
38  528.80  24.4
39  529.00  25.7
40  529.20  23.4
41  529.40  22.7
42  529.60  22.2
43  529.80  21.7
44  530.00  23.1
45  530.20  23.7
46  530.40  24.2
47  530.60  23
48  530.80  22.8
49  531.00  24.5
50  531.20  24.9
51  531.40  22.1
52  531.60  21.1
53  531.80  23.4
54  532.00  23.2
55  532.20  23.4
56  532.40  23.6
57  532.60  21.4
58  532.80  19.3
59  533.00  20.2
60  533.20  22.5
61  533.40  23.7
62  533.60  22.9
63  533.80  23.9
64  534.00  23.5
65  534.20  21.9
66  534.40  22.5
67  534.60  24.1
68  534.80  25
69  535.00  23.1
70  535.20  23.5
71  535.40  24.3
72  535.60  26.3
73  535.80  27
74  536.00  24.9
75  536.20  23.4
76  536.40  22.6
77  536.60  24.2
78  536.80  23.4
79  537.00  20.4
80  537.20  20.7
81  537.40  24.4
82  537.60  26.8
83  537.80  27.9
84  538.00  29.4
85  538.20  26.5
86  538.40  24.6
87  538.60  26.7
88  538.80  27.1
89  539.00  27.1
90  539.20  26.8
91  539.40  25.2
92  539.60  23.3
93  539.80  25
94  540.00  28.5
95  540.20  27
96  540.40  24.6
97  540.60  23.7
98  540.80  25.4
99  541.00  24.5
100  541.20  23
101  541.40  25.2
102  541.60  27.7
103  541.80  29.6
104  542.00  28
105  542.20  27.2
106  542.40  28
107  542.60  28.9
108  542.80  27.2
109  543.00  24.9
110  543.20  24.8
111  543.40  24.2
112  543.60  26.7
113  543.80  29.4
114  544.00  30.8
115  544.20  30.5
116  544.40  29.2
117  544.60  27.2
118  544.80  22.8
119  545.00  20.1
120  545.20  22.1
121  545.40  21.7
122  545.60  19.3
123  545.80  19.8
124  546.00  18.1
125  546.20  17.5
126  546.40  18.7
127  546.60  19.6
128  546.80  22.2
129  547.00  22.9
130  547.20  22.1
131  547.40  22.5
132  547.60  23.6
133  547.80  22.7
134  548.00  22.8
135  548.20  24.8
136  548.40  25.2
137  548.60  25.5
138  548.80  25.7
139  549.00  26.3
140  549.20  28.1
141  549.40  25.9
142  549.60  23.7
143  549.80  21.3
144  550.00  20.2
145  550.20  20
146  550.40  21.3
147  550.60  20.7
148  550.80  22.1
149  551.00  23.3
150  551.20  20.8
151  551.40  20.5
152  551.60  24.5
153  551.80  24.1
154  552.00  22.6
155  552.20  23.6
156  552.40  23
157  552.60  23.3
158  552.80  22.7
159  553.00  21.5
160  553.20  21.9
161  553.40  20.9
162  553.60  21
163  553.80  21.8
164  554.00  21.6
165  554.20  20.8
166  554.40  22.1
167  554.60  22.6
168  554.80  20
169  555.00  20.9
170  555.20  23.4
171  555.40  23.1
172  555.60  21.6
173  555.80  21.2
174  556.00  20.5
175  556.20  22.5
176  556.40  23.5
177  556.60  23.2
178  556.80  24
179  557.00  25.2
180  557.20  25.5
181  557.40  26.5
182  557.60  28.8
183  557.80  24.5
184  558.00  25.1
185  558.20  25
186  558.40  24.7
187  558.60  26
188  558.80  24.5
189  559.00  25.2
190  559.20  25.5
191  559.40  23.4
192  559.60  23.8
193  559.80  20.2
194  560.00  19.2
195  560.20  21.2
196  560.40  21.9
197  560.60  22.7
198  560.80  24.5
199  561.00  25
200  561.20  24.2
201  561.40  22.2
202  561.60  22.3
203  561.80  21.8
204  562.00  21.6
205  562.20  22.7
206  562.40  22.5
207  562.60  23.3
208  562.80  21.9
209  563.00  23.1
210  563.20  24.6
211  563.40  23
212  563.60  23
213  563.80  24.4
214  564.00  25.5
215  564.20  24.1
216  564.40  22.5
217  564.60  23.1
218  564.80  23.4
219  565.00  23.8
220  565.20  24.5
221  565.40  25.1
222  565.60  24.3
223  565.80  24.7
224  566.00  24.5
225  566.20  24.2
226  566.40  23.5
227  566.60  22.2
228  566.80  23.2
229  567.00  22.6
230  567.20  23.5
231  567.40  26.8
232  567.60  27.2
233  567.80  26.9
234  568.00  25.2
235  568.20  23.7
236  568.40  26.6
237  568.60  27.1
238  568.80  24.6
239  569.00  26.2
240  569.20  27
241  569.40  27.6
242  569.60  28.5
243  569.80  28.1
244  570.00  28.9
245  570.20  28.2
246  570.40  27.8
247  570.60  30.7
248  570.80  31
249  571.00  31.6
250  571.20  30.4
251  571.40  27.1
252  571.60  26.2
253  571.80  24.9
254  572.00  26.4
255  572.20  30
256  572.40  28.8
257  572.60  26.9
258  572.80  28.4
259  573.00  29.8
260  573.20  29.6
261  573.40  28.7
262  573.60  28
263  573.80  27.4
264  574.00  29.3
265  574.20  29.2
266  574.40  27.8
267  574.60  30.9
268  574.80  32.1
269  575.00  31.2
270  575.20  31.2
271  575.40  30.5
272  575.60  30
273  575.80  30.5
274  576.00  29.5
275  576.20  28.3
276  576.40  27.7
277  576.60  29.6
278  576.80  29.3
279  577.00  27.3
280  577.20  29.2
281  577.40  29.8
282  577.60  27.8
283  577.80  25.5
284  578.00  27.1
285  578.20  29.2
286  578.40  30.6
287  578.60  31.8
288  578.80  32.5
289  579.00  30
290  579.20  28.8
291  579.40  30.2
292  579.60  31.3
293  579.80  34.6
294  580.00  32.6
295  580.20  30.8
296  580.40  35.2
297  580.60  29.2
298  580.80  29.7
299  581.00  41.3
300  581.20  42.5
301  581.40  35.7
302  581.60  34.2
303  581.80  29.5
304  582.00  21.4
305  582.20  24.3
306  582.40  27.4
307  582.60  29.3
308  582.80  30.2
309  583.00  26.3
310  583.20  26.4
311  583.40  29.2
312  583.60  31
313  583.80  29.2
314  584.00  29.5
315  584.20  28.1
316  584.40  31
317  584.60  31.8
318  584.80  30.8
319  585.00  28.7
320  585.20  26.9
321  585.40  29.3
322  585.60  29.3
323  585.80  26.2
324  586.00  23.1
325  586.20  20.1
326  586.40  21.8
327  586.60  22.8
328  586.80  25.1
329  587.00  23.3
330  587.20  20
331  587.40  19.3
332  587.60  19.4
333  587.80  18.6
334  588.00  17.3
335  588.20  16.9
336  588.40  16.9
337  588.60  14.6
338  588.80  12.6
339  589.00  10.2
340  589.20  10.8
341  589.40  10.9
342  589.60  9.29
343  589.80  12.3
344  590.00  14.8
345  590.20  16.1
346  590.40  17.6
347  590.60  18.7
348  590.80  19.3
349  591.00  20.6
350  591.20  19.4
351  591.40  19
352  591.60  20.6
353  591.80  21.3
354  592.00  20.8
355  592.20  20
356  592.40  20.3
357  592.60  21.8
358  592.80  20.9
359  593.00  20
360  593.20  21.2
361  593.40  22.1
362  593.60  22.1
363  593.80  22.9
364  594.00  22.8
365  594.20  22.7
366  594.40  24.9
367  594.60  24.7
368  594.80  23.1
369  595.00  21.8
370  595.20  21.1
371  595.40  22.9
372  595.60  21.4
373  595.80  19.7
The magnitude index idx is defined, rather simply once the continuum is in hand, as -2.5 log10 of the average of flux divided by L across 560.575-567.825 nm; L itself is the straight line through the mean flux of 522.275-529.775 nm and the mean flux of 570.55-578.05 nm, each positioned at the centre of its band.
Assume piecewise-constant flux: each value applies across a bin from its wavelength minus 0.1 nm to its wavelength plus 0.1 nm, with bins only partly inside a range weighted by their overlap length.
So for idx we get 0.15 mag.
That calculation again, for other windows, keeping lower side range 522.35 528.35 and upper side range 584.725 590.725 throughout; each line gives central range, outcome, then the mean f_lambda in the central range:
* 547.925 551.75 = -0.19 mag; 23.3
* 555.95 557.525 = -0.23 mag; 24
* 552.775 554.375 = -0.11 mag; 21.5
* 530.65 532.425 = -0.19 mag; 23.2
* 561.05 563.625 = -0.17 mag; 22.8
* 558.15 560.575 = -0.20 mag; 23.3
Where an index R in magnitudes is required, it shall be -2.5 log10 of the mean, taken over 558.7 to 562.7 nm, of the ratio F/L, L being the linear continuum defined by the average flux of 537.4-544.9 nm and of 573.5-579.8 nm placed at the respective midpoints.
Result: 0.23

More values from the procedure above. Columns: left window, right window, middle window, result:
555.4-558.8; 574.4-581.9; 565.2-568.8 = 0.11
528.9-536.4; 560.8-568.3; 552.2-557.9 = 0.04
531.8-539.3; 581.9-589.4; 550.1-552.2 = 0.09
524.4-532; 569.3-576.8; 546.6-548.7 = 0.07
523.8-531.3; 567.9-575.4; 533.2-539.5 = -0.09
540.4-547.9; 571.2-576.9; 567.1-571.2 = 0.03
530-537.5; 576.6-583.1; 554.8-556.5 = 0.21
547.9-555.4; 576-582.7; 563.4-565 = 0.11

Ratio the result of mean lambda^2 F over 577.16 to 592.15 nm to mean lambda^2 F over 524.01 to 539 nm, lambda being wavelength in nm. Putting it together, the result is 1.33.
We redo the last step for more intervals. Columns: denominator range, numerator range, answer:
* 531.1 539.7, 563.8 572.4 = 1.22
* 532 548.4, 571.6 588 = 1.35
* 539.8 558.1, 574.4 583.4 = 1.42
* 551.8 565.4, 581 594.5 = 1.09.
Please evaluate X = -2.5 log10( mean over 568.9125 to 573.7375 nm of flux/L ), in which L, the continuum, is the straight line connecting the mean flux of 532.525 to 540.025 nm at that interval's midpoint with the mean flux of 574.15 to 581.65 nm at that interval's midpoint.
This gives 0.06 mag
